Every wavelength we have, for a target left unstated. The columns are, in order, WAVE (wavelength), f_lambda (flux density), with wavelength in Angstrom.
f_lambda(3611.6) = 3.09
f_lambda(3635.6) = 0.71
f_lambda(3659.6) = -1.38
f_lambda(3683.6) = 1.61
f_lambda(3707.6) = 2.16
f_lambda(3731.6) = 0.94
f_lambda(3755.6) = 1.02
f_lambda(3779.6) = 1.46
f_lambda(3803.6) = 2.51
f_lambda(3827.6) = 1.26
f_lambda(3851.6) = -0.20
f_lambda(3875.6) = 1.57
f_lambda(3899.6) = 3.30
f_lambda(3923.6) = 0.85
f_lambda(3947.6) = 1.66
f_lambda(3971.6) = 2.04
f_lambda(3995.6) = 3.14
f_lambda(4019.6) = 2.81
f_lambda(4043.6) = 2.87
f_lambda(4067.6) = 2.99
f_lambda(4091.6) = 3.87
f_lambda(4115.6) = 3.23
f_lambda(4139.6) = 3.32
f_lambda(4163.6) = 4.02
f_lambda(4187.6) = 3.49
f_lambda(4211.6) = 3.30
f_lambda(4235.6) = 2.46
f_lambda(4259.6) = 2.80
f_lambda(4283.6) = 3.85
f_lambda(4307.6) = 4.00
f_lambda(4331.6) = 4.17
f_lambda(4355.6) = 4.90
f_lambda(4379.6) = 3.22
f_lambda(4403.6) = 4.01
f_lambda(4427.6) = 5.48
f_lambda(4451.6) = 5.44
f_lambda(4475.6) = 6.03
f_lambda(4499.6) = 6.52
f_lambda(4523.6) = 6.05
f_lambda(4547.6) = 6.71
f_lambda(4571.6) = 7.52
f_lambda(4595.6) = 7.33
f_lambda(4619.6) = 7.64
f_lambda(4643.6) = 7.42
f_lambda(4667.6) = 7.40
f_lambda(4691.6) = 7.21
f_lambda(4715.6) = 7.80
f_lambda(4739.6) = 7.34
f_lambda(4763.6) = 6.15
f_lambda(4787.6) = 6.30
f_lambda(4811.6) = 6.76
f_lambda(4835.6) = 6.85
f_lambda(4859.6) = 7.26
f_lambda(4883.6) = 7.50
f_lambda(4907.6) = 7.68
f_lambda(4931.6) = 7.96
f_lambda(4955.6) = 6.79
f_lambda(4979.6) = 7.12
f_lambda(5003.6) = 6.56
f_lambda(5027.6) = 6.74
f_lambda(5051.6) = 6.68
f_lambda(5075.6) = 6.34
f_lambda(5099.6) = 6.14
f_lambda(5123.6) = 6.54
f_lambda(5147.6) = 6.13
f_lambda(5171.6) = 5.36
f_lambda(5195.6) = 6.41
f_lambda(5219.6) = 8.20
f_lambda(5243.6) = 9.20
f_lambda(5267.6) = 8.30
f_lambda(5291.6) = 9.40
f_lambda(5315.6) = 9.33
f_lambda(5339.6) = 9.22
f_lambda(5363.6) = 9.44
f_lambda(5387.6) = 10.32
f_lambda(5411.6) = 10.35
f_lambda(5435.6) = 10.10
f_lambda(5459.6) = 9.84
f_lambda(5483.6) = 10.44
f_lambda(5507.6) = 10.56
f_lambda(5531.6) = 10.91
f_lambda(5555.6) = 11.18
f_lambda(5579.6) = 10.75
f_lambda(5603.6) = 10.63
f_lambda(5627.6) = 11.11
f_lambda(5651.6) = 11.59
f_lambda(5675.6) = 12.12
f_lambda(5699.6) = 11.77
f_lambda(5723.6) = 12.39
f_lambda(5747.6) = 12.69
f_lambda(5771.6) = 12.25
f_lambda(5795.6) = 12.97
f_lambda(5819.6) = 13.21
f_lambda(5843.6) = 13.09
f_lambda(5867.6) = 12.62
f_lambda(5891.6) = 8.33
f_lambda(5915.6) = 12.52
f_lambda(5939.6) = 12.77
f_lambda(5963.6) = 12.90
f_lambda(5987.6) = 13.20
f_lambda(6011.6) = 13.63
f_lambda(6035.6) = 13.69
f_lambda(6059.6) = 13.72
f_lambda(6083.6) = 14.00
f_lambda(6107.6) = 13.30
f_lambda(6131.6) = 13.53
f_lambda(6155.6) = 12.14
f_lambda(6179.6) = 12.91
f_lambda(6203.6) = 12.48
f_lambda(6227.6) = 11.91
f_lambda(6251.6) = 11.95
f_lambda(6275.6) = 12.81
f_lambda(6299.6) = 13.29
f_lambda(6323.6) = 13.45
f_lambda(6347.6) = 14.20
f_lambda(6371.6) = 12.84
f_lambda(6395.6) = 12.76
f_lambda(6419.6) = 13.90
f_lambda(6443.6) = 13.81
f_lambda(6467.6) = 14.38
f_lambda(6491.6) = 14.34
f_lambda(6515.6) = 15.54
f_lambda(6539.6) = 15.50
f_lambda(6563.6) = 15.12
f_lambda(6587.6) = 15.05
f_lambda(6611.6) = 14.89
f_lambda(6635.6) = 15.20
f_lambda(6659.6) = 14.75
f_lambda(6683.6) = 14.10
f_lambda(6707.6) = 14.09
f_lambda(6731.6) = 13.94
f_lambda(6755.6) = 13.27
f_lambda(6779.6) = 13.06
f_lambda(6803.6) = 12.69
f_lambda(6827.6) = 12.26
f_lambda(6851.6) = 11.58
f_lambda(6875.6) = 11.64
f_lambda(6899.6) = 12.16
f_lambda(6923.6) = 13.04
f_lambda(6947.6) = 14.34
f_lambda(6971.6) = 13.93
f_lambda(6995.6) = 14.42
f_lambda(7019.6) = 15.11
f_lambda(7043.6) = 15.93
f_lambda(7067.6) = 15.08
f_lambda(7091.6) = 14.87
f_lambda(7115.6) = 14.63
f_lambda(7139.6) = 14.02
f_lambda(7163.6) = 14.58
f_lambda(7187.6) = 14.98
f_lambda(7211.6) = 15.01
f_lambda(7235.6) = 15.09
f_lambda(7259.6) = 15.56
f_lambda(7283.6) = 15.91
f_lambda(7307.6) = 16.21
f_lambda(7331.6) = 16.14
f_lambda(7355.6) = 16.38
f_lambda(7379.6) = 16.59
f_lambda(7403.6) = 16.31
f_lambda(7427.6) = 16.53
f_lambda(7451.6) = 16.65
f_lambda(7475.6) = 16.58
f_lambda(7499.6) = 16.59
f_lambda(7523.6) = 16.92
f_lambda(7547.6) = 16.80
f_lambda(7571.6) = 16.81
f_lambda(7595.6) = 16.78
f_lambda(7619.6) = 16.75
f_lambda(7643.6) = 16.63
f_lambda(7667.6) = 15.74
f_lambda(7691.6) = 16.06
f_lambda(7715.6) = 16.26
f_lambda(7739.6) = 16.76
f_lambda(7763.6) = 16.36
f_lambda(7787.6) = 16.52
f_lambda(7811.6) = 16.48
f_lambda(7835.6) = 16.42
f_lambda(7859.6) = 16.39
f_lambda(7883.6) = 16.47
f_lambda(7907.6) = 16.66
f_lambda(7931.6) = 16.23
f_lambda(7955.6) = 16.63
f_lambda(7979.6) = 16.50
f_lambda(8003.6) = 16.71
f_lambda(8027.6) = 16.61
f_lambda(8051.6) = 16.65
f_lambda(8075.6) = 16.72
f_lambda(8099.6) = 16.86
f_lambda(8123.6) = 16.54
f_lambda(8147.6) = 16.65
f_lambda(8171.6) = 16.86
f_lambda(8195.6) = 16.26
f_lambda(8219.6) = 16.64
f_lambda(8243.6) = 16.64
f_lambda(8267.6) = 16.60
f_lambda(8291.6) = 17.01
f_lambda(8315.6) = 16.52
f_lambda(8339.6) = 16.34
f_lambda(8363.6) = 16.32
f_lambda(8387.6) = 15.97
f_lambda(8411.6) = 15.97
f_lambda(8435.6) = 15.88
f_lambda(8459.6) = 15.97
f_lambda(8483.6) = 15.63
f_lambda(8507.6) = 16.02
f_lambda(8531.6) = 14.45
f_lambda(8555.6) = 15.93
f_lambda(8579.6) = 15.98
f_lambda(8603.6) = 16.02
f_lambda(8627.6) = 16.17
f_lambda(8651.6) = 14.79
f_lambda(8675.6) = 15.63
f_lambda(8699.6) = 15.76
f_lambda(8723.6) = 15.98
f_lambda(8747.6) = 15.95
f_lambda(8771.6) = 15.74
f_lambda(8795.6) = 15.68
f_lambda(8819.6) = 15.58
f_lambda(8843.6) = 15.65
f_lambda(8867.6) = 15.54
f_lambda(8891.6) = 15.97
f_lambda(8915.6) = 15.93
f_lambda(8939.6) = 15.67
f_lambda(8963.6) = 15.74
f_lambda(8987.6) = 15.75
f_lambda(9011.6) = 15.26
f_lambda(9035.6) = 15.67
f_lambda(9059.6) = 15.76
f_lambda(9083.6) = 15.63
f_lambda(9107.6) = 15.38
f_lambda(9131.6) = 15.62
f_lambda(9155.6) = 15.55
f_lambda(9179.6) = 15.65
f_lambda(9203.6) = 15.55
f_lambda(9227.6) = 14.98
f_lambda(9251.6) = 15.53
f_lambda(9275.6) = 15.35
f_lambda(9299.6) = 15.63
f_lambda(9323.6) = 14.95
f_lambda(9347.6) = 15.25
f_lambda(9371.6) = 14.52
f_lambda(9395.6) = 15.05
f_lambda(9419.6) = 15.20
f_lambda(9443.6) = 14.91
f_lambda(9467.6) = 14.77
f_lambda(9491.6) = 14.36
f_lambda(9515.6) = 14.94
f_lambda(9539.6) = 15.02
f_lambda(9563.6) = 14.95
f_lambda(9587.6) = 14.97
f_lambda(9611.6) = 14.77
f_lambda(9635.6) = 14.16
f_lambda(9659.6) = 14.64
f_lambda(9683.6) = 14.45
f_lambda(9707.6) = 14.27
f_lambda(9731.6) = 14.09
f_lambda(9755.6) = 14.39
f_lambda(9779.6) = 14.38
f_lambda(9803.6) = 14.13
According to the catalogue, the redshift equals 0.00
